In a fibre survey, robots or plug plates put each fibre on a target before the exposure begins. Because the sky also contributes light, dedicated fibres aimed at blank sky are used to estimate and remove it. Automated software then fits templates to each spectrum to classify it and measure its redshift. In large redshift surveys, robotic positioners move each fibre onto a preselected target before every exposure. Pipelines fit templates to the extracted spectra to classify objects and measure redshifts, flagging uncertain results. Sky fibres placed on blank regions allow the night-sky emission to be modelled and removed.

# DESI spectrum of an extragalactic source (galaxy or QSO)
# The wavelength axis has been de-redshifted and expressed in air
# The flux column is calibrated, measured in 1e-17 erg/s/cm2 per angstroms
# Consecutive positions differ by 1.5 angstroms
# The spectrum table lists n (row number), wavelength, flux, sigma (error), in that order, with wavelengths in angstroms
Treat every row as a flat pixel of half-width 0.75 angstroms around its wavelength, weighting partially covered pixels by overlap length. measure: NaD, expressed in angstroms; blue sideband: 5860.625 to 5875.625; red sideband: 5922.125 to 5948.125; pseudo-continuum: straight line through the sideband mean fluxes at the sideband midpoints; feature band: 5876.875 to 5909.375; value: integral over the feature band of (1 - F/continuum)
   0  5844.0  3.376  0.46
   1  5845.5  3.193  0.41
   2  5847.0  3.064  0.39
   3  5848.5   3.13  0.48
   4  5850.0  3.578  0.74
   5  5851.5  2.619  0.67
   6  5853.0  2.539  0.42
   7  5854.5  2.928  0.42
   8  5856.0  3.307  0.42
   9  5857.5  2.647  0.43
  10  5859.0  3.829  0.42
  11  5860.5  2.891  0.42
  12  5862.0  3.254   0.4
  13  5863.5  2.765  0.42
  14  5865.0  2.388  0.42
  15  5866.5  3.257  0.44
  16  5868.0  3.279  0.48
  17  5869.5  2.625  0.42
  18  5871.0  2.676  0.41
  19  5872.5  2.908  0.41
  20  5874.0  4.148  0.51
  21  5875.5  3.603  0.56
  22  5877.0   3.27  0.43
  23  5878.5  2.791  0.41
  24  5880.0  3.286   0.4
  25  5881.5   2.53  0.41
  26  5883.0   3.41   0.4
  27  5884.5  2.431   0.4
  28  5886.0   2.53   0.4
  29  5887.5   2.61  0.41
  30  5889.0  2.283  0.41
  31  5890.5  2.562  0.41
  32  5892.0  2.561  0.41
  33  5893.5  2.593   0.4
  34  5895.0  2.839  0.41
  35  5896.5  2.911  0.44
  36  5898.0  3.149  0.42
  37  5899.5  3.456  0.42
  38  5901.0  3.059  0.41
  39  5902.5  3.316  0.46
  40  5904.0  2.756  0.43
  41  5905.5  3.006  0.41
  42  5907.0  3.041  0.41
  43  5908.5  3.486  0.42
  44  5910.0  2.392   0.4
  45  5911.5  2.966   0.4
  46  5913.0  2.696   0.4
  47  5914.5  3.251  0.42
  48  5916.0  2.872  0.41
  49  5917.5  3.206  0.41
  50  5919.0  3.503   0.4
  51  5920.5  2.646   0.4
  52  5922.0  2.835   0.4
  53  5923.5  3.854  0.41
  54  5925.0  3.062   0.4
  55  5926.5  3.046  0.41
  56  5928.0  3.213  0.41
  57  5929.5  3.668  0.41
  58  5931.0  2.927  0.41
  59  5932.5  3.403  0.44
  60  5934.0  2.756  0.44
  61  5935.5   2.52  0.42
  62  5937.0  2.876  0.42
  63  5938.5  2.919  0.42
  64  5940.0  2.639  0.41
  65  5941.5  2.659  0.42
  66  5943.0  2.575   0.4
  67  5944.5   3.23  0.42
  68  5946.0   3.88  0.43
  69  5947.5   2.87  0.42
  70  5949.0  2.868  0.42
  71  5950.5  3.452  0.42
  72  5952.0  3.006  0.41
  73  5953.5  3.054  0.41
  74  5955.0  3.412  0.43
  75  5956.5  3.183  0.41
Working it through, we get 1.8 angstroms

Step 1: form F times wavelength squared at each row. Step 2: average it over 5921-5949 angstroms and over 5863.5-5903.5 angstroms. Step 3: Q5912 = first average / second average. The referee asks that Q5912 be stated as 1.05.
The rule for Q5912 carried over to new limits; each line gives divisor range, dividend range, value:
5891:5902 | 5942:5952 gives 1.08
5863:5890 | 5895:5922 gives 1.05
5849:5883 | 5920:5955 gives 1.02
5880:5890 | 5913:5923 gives 1.15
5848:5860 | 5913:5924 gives 1.04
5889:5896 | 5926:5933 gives 1.26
